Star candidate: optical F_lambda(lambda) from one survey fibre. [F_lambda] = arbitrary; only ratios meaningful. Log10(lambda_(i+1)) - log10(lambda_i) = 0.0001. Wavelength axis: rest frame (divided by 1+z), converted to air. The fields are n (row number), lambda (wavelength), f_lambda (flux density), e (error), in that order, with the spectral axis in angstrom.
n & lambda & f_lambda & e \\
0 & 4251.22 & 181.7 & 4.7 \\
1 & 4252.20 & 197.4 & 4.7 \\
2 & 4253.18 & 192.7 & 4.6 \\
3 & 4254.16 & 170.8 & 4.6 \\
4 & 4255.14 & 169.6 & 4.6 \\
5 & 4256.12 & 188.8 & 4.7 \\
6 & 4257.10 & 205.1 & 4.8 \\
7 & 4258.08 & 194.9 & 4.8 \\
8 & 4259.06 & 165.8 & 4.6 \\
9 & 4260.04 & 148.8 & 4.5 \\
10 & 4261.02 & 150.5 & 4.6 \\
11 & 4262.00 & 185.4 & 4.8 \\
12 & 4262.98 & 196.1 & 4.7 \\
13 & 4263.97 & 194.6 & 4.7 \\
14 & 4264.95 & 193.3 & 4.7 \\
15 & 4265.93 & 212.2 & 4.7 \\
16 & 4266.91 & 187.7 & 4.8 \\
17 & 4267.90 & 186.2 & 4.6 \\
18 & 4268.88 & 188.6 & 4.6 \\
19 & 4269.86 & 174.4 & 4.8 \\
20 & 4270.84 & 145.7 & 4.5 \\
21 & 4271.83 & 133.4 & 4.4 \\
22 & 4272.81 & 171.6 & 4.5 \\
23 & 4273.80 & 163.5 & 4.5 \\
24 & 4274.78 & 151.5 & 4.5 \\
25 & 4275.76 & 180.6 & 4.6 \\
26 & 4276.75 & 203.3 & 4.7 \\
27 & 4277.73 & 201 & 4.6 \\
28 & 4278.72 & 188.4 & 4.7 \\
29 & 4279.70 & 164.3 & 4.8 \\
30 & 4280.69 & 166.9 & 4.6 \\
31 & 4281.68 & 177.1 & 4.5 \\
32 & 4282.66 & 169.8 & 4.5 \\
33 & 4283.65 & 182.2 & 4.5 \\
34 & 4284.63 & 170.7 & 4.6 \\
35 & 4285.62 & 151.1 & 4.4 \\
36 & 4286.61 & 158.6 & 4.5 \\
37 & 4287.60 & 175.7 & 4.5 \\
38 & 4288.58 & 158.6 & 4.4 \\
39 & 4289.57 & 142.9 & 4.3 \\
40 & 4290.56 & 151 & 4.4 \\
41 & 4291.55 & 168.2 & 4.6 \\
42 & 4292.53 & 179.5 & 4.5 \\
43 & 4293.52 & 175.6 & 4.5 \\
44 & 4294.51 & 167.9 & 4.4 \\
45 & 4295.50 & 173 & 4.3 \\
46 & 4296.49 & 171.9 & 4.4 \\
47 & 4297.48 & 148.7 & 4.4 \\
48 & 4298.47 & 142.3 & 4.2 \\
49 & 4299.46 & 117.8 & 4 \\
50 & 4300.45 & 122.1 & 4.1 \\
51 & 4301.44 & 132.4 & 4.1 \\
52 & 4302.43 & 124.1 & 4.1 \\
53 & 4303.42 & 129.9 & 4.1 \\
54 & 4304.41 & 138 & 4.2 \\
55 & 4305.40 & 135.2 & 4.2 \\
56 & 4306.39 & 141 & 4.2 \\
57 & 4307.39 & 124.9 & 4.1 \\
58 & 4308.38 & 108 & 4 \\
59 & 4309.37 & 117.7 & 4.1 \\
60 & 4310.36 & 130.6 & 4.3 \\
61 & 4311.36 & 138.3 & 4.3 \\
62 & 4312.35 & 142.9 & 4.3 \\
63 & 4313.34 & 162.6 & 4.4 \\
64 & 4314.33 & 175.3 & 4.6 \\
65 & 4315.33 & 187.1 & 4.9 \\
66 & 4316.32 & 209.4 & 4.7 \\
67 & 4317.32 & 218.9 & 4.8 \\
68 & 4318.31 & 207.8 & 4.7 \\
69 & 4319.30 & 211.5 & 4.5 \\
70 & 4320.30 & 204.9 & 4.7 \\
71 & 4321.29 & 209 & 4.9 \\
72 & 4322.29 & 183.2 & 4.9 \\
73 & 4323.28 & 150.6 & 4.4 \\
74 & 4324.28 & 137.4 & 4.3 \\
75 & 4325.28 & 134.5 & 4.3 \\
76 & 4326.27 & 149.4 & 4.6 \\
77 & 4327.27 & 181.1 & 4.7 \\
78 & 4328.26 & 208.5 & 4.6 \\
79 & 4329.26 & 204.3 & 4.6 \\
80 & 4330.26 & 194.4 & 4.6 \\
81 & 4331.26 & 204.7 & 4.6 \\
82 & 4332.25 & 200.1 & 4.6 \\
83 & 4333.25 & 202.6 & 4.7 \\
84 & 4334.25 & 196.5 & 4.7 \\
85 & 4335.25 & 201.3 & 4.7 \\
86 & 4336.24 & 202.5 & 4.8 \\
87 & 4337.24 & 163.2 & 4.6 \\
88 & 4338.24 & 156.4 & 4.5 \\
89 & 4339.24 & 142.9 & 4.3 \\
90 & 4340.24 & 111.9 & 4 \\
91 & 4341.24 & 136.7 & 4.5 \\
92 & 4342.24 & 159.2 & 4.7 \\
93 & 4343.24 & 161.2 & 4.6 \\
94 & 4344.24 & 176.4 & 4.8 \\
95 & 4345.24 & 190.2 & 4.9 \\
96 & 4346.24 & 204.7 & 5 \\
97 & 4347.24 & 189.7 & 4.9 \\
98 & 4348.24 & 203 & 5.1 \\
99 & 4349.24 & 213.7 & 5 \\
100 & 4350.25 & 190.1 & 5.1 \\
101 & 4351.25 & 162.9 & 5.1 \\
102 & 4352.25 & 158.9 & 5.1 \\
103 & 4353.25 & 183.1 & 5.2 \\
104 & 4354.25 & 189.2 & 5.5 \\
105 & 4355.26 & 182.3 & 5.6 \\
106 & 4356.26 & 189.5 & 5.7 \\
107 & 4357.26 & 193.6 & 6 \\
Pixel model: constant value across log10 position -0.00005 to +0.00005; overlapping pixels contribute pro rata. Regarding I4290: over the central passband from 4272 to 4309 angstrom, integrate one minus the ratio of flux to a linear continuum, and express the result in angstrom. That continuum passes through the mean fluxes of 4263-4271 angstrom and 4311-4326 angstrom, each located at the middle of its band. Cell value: 5.3 angstrom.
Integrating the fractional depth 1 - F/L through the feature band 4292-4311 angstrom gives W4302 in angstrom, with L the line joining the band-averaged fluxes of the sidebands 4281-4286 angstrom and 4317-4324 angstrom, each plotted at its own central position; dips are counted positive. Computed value 4.3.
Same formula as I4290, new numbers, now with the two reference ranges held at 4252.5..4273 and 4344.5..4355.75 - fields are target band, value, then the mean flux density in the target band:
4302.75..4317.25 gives 2.85 angstrom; 148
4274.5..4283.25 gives 0.09 angstrom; 179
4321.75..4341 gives 1.17 angstrom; 175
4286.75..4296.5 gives 0.86 angstrom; 166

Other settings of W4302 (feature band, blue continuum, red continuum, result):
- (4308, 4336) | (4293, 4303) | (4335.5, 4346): -4.0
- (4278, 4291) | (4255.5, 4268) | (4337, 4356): 1.1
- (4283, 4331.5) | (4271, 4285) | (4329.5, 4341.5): 3.6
